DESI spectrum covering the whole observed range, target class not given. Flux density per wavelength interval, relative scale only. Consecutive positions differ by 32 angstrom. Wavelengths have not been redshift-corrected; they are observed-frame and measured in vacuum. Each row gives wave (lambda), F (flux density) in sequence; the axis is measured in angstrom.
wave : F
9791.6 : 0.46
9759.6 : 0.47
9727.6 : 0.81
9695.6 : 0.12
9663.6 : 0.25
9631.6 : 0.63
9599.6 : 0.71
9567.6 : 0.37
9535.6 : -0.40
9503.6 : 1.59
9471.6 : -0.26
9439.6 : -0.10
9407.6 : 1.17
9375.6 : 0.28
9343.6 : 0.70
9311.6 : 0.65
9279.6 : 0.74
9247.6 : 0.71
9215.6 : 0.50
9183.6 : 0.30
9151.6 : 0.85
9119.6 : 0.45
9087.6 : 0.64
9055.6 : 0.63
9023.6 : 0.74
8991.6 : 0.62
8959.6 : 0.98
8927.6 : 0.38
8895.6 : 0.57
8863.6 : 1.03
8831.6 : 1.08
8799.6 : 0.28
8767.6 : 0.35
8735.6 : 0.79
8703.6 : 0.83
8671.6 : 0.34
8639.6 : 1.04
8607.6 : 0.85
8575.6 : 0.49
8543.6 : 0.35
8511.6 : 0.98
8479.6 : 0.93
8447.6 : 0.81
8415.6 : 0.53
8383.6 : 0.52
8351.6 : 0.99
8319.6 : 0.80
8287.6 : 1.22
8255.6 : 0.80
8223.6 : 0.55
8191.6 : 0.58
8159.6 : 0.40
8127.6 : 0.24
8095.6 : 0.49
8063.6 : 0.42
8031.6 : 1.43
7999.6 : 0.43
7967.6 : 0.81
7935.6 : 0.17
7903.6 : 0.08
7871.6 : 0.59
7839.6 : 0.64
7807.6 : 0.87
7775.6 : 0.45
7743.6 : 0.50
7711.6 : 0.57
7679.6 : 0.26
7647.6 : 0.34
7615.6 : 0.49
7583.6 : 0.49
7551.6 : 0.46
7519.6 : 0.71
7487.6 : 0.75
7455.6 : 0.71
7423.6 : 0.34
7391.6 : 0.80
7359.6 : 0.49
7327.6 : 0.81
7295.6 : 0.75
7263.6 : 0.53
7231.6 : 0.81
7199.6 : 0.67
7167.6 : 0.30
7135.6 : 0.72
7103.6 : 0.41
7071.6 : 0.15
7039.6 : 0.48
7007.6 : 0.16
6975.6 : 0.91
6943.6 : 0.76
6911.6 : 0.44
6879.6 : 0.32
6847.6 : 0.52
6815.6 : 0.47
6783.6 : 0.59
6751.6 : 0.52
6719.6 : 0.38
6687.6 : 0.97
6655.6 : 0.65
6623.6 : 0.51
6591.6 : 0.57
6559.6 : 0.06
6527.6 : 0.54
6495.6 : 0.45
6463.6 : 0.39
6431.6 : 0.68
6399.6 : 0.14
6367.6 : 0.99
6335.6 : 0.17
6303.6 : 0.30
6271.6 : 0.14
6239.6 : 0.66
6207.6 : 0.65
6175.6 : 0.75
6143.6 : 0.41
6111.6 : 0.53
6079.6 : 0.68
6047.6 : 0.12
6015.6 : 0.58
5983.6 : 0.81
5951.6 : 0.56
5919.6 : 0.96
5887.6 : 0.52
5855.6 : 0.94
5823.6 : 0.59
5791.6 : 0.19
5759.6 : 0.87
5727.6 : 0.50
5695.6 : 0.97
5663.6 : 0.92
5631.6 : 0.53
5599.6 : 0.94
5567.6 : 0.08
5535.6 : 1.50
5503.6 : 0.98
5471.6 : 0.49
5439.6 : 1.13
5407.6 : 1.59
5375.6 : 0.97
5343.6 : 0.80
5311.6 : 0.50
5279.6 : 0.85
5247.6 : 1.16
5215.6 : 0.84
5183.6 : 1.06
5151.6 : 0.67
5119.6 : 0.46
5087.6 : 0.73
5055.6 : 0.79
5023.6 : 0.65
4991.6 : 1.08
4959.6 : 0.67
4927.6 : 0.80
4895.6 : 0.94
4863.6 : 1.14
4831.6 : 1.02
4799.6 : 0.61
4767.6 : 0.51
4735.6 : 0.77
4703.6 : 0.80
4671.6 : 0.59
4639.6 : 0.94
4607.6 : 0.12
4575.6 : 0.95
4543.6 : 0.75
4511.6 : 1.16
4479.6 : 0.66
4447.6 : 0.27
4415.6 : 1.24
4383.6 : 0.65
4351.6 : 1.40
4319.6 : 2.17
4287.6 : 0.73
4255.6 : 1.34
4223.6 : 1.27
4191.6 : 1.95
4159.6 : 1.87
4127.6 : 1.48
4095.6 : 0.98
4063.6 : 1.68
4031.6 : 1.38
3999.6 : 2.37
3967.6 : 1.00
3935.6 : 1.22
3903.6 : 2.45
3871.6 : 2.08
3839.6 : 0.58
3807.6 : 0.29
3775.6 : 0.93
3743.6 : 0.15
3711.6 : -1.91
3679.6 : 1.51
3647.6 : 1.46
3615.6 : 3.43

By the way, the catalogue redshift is 1.155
